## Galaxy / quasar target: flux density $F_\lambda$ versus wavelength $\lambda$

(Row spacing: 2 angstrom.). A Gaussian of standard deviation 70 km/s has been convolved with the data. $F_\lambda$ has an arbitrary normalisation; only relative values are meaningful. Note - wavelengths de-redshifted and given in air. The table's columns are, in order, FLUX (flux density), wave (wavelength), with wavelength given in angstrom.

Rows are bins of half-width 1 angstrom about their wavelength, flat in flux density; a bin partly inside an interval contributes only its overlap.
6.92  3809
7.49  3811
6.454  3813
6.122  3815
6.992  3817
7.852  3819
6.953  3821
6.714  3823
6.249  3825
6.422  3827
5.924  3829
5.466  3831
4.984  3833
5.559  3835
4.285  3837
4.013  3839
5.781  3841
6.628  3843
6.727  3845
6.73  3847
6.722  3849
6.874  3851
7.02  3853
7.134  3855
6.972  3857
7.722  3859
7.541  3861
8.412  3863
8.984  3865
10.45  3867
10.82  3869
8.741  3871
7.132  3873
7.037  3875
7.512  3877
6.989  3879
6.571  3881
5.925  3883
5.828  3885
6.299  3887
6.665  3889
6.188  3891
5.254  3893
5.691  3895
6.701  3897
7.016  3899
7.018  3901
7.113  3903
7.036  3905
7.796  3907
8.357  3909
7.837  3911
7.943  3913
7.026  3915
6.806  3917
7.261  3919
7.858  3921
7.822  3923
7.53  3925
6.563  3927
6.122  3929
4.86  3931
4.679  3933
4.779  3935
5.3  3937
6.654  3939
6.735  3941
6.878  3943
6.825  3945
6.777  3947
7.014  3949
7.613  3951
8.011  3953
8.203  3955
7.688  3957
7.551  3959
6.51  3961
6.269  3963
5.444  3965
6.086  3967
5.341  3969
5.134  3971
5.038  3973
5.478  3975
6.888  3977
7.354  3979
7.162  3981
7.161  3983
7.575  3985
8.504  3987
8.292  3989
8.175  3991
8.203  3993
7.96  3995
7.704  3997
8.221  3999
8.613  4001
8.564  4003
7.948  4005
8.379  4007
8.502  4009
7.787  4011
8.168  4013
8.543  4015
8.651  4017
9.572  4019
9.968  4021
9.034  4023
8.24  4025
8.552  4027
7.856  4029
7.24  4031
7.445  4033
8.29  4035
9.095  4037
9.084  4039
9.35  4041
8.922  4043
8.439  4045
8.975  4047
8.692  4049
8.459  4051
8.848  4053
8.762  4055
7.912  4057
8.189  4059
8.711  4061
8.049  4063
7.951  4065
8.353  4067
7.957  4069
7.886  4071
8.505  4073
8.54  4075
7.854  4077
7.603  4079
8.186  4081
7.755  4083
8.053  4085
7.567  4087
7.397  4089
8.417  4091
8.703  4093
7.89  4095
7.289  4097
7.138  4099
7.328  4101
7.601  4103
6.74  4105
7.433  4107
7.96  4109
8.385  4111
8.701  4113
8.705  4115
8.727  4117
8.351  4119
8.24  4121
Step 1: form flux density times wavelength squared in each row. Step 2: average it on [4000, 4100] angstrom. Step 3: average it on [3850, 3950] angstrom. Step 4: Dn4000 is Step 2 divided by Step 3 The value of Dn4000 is 1.3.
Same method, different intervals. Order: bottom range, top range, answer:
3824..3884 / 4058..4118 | 1.30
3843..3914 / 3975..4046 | 1.21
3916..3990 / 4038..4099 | 1.31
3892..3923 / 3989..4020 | 1.23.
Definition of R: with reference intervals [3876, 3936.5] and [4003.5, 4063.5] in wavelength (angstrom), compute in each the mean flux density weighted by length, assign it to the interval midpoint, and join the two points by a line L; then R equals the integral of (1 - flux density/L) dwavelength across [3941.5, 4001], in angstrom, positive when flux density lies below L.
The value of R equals 4.2 angstrom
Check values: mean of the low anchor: 6.69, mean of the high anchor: 8.53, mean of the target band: 7.09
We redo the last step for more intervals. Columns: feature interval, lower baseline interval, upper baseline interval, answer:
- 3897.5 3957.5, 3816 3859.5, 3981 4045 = 3.25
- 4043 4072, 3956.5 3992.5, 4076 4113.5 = -3.61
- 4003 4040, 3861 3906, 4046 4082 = -1.90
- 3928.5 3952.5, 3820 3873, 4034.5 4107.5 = 3.93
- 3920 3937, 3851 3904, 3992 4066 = 3.18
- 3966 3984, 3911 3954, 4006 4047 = 3.31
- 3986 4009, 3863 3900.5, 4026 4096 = -0.98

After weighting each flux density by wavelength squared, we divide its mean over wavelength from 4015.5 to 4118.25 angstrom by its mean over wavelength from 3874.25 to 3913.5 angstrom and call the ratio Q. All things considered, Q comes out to 1.32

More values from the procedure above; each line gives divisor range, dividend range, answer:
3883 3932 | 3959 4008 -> 1.09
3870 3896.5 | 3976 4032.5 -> 1.32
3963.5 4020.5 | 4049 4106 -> 1.11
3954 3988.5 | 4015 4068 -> 1.32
